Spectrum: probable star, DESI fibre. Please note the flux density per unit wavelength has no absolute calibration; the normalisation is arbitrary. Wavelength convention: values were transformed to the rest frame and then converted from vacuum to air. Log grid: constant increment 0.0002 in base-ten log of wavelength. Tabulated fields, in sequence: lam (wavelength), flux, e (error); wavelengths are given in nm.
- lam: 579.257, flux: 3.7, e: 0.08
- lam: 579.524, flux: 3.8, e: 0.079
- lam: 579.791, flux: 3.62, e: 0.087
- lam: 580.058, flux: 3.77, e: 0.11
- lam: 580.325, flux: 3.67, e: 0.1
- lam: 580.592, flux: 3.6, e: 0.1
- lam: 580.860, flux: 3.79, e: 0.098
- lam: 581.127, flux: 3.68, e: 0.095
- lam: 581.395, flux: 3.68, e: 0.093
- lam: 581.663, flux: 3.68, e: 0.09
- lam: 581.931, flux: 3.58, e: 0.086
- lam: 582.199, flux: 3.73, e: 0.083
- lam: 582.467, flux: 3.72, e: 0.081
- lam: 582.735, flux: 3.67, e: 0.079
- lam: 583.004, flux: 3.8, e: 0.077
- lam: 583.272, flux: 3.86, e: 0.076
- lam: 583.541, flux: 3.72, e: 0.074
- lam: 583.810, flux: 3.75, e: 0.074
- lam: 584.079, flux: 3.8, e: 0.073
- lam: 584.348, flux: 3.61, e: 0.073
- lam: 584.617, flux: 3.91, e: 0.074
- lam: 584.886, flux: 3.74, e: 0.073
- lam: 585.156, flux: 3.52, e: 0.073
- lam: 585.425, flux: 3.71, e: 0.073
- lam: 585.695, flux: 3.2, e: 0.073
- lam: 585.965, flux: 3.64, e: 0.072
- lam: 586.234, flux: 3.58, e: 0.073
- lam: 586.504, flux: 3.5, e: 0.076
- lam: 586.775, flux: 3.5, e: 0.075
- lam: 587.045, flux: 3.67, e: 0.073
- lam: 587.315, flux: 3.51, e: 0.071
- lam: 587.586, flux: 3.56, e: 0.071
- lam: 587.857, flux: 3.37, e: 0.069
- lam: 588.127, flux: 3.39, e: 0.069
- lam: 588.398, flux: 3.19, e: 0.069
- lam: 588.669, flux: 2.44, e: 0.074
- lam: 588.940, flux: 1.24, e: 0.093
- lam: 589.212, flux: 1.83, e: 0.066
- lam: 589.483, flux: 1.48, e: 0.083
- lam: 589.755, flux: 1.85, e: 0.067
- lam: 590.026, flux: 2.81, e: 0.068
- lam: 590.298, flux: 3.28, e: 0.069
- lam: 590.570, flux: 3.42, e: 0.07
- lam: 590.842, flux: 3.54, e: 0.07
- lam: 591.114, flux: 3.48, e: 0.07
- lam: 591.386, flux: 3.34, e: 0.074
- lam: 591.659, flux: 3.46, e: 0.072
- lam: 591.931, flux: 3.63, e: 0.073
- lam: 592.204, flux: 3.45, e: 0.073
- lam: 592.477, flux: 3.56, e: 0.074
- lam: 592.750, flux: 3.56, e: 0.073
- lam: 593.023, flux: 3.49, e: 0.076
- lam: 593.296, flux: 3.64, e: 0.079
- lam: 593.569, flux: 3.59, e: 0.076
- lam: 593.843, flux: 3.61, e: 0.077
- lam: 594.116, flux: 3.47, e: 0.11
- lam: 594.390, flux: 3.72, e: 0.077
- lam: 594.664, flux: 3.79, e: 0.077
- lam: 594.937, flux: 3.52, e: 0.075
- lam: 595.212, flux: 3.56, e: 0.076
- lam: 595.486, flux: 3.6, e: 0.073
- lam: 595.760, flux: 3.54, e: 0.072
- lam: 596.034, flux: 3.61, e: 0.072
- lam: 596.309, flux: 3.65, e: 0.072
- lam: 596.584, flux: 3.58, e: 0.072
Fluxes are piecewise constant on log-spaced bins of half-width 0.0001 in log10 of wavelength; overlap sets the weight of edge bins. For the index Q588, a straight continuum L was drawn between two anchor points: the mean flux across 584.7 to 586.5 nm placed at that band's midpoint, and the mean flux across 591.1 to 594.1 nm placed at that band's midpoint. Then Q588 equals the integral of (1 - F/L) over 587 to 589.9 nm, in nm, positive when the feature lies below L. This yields 0.74 nm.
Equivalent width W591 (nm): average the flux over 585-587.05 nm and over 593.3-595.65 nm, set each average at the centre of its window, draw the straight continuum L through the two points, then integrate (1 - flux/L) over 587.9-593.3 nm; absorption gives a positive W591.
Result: 0.88 nm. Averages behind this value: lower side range 3.53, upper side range 3.61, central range 3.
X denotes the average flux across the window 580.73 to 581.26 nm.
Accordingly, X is 3.74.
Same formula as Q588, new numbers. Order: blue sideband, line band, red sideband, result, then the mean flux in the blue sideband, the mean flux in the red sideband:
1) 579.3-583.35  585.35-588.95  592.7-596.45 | 0.34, 3.71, 3.6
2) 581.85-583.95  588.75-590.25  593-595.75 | 0.70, 3.73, 3.6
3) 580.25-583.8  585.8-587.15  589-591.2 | -0.19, 3.71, 2.64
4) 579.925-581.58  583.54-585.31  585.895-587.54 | -0.05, 3.7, 3.56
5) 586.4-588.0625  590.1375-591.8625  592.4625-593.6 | 0.06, 3.51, 3.57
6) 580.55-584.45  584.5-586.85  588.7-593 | -0.12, 3.71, 2.93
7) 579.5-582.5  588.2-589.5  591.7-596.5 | 0.53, 3.69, 3.58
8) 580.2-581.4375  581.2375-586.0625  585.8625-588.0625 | -0.09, 3.68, 3.54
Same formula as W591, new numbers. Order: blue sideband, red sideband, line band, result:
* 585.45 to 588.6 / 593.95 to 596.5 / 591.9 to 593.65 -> 0.00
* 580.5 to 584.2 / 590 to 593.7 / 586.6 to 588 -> 0.03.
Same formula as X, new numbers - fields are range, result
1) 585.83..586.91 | 3.56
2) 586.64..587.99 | 3.52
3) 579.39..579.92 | 3.71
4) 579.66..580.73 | 3.67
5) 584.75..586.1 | 3.56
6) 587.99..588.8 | 3.01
